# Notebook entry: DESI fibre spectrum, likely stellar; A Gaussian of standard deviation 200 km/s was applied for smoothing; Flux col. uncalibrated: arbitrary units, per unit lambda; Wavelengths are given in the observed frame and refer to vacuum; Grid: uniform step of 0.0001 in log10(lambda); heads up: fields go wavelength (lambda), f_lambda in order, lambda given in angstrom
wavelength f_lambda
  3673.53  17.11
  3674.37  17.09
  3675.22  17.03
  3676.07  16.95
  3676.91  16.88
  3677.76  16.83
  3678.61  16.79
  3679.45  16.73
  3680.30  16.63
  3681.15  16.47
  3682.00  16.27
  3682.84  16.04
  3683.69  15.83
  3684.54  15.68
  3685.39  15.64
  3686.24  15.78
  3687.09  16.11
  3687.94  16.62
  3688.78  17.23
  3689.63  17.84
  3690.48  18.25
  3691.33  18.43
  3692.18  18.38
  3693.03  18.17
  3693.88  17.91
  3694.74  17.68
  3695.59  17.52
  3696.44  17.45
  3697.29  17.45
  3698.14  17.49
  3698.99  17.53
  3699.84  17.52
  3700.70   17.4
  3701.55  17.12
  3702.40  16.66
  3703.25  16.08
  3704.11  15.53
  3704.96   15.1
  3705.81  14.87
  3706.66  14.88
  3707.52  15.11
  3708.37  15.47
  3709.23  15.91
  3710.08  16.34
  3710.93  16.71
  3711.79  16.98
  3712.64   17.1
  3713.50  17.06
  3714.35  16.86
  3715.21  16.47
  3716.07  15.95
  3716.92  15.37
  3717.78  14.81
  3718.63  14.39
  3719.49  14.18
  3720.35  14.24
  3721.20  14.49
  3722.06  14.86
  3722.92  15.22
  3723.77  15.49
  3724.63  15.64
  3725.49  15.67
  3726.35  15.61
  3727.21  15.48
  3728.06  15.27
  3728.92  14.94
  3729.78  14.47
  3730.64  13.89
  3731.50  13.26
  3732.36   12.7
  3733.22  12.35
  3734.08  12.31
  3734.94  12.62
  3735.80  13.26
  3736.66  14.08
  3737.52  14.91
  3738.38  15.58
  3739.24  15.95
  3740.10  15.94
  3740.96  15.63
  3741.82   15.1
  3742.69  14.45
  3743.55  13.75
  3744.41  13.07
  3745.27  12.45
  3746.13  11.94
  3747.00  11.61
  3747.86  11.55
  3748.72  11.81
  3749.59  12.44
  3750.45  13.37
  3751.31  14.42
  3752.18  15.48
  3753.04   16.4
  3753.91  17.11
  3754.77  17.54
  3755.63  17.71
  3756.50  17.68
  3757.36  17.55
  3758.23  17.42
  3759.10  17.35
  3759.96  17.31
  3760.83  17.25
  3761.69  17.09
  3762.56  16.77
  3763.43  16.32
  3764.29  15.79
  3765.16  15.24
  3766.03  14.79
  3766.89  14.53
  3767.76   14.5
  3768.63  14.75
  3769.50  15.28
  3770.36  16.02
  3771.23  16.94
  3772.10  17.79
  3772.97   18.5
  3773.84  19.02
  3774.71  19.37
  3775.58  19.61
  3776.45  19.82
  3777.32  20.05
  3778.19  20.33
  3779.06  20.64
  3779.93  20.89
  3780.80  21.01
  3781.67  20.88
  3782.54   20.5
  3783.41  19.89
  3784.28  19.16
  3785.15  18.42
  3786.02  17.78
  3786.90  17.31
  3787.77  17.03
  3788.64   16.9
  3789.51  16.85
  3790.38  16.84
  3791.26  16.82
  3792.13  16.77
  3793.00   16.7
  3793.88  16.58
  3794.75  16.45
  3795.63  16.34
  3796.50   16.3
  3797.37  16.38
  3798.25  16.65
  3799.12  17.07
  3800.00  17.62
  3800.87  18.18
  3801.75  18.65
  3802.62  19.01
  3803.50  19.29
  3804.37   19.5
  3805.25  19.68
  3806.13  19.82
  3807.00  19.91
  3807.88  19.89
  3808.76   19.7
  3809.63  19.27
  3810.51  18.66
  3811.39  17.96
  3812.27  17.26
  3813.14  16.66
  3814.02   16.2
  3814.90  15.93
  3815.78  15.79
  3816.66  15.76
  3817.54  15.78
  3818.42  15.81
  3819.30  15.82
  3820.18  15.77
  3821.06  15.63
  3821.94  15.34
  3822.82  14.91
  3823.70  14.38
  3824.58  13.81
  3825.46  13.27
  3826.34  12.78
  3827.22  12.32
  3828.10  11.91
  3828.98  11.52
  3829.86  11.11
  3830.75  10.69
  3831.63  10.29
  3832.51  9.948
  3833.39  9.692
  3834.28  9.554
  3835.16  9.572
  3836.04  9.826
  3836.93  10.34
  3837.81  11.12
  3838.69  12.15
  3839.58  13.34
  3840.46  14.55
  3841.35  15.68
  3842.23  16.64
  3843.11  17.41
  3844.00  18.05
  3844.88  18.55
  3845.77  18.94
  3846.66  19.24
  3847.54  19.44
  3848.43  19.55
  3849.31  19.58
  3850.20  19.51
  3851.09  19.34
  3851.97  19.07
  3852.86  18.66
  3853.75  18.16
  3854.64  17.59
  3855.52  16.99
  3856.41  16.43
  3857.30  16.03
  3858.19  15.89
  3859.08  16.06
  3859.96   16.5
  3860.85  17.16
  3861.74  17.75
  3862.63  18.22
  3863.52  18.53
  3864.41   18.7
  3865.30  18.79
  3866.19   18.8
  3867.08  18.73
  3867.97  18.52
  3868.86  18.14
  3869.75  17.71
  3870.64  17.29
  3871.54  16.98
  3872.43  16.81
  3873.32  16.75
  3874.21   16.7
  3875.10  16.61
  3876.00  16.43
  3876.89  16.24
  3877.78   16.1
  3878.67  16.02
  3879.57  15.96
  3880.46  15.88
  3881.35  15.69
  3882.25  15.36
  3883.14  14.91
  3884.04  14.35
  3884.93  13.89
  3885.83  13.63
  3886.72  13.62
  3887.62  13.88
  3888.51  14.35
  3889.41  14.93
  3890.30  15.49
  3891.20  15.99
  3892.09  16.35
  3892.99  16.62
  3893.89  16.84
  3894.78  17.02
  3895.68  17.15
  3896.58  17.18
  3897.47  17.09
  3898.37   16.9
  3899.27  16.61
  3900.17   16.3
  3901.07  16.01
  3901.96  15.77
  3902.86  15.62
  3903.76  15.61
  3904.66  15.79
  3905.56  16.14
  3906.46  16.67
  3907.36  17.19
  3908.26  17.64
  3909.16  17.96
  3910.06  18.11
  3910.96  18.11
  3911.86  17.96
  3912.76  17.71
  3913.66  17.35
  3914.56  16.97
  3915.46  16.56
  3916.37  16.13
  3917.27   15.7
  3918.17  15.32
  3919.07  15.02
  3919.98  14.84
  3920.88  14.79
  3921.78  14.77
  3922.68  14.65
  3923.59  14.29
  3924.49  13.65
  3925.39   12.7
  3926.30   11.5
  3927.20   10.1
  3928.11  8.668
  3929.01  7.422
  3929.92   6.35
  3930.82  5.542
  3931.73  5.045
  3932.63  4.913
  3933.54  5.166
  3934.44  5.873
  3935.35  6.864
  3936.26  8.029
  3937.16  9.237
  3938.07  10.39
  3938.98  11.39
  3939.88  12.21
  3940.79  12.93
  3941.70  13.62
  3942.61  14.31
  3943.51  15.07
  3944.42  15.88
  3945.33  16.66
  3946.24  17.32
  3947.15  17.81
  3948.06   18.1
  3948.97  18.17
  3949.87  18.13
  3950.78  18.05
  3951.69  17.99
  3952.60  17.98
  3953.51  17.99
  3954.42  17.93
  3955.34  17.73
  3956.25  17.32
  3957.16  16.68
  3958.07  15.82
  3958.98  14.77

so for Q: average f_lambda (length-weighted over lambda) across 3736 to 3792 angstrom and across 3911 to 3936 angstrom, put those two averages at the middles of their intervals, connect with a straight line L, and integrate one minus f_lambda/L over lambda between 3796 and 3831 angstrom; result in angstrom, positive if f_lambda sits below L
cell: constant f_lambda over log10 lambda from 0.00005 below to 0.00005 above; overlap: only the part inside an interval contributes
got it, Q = -2.55 angstrom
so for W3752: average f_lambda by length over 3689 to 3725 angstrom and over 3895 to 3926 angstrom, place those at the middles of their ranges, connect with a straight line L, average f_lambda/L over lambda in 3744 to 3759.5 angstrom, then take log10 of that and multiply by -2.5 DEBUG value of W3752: 0.11 mag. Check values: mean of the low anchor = 16.4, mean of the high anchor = 16.2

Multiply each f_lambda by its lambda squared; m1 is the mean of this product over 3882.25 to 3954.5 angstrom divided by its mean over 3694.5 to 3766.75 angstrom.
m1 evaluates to 1.0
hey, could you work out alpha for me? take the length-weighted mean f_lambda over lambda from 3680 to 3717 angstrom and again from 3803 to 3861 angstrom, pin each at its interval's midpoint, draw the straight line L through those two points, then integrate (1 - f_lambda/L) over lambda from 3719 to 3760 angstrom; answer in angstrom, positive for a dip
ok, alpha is 4.31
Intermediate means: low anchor 16.7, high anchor 15.8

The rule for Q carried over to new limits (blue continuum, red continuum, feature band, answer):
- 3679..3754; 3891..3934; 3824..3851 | 1.4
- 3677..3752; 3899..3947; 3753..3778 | -3.6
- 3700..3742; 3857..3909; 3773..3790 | -3.8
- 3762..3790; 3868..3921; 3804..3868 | 3.8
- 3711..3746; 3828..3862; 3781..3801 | -3.4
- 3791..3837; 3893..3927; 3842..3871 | -4.3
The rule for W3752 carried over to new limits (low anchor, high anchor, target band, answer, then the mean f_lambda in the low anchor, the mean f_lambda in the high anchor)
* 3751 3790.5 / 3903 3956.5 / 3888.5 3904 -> -0.099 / 17.6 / 14.1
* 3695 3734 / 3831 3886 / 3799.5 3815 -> -0.164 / 15.6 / 16.1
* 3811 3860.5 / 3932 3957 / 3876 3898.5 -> -0.077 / 15.2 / 13.9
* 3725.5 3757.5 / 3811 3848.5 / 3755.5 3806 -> -0.225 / 14.4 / 14.4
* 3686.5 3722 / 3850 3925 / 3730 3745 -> 0.175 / 16.5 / 16.5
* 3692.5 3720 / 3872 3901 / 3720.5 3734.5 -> 0.132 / 16.4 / 15.9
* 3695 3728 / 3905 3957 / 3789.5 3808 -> -0.167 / 16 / 14.1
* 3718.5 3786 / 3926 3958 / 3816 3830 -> 0.044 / 15.9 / 12.9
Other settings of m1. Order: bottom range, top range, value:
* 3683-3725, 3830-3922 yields 1.08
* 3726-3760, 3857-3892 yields 1.20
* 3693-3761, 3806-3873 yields 1.11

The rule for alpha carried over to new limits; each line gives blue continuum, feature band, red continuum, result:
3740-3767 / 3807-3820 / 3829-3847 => -3.20 angstrom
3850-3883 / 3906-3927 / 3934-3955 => -0.46 angstrom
